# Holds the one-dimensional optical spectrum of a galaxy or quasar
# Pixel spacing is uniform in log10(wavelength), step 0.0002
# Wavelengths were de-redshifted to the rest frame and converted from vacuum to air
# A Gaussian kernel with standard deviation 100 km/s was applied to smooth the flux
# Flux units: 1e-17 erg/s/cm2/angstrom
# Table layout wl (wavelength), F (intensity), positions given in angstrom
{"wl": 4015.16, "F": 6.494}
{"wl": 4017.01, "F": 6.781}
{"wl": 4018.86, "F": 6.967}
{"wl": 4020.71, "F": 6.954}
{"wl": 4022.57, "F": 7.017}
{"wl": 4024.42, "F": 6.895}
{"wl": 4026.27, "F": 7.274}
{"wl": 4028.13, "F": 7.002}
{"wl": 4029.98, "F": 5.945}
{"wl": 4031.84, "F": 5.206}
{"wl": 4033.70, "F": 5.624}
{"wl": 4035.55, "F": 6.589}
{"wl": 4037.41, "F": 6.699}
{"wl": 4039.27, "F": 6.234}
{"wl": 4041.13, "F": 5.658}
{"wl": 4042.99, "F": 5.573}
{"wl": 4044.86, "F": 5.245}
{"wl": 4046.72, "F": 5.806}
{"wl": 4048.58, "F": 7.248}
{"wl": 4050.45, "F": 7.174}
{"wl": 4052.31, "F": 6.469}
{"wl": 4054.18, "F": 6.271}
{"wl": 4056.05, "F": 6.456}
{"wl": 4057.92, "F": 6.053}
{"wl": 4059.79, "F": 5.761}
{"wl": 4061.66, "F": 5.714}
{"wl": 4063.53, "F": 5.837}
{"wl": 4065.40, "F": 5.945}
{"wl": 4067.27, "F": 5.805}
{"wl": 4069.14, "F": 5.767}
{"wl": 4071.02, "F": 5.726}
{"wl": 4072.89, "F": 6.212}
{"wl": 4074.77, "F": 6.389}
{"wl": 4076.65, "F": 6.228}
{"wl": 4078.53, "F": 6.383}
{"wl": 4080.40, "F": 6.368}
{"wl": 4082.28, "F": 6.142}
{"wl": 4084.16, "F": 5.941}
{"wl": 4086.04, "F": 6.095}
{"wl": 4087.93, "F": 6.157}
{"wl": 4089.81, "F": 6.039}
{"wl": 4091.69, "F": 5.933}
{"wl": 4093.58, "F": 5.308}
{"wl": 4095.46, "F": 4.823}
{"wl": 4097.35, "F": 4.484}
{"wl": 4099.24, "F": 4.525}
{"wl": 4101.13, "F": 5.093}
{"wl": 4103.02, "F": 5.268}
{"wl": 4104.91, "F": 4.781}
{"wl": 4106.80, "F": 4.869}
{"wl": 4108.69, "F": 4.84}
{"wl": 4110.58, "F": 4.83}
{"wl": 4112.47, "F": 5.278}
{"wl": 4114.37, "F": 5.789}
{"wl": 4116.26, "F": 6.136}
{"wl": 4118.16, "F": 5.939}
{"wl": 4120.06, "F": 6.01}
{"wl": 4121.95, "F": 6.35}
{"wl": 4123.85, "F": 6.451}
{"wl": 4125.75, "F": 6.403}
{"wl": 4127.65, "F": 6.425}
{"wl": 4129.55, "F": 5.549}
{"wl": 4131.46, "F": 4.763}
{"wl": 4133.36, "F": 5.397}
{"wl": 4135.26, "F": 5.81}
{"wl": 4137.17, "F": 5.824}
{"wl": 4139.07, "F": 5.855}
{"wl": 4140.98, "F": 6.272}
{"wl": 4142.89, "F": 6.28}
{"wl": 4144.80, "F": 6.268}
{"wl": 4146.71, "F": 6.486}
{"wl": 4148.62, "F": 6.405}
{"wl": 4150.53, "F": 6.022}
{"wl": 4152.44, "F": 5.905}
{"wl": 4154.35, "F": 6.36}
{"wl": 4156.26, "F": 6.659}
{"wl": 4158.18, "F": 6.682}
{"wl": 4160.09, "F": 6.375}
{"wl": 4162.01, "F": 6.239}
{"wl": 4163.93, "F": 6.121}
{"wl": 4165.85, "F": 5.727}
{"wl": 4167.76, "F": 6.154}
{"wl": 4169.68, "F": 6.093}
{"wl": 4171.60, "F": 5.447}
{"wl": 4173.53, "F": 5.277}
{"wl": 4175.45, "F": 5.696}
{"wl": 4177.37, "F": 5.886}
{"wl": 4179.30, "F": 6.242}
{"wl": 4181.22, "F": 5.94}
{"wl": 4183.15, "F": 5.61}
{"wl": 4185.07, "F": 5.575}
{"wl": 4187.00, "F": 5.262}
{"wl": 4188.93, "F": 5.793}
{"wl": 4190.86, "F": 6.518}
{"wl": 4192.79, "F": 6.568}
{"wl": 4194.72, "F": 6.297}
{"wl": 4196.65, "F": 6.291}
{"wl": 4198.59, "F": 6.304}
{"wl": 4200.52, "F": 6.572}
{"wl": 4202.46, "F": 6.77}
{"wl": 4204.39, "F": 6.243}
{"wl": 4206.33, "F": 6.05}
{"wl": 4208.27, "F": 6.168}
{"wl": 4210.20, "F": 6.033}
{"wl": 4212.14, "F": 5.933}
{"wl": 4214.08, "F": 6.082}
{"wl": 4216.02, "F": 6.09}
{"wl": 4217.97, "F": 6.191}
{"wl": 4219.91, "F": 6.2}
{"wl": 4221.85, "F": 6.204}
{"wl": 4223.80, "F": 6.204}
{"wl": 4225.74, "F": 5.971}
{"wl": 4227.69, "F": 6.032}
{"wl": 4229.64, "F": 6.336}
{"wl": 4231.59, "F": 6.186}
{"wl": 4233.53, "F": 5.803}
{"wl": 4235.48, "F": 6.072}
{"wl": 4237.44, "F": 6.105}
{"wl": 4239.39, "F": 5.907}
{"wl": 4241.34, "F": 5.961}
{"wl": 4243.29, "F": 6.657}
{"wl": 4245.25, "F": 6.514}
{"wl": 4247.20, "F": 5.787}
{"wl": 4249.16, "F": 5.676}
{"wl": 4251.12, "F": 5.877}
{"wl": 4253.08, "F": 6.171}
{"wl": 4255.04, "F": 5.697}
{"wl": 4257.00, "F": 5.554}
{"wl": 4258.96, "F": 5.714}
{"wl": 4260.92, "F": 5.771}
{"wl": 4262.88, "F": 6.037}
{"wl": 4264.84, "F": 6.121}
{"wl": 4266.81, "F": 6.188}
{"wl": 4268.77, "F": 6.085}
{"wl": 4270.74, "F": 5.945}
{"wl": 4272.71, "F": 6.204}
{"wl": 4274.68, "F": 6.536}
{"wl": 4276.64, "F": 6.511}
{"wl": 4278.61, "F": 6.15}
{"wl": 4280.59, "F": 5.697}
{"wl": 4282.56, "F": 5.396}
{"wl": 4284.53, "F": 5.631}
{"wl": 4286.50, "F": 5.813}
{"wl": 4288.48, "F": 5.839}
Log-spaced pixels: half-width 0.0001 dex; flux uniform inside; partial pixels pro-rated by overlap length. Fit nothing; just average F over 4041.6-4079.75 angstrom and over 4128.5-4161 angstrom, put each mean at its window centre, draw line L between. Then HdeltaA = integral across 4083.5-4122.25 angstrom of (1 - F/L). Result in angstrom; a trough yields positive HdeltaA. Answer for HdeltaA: 4.11 angstrom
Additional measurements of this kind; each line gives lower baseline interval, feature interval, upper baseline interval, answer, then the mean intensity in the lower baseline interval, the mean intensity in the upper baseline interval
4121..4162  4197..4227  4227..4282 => -0.6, 6.12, 6.04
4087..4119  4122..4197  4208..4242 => -4.9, 5.3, 6.08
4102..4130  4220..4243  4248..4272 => -0.9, 5.66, 5.9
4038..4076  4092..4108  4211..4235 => 3.0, 6.07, 6.1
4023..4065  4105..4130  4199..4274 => 1.8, 6.22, 6.08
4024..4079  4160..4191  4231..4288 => 1.1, 6.16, 5.99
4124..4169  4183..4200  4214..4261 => 0.0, 6.09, 6.03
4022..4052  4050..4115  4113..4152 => 4.8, 6.32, 6.01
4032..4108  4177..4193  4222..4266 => 0.1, 5.86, 6.01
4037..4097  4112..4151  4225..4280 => 0.3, 6.02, 6.05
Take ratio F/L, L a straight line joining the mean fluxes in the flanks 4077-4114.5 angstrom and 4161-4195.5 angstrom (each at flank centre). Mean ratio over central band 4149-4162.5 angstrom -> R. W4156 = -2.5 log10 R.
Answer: -0.097 mag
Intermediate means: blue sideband 5.45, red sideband 5.91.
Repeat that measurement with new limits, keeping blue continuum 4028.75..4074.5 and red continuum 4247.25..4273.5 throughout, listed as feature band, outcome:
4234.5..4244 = -0.035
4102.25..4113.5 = 0.205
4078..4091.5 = -0.020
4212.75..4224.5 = -0.037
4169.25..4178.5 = 0.058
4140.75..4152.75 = -0.045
